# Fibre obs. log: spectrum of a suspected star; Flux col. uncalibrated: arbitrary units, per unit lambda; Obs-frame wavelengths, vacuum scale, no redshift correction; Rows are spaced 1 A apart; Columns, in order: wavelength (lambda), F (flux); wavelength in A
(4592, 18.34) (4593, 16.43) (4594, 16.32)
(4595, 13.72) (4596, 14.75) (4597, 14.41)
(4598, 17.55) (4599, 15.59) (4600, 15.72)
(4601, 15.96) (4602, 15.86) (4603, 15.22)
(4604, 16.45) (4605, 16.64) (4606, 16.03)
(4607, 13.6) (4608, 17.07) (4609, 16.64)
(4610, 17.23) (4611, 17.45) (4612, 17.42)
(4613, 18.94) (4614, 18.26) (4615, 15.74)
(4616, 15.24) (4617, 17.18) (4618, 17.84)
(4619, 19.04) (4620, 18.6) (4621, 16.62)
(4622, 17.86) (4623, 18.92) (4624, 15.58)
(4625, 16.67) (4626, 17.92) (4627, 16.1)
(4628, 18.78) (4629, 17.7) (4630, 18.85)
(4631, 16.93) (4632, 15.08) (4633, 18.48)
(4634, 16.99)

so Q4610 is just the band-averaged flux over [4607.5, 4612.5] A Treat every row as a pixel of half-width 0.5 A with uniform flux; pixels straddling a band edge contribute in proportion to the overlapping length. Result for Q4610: 17.2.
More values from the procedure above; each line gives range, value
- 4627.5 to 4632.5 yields 17.5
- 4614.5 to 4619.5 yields 17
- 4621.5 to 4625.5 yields 17.3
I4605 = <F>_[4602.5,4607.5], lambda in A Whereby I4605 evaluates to 15.6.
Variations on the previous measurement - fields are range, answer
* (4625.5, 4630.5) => 17.9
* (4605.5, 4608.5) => 15.6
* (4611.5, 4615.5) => 17.6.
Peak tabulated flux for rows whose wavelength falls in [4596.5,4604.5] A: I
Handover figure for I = 17.55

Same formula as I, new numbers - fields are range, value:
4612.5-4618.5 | 18.94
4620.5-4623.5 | 18.92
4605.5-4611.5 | 17.45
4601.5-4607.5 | 16.64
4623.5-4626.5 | 17.92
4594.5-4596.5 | 14.75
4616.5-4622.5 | 19.04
